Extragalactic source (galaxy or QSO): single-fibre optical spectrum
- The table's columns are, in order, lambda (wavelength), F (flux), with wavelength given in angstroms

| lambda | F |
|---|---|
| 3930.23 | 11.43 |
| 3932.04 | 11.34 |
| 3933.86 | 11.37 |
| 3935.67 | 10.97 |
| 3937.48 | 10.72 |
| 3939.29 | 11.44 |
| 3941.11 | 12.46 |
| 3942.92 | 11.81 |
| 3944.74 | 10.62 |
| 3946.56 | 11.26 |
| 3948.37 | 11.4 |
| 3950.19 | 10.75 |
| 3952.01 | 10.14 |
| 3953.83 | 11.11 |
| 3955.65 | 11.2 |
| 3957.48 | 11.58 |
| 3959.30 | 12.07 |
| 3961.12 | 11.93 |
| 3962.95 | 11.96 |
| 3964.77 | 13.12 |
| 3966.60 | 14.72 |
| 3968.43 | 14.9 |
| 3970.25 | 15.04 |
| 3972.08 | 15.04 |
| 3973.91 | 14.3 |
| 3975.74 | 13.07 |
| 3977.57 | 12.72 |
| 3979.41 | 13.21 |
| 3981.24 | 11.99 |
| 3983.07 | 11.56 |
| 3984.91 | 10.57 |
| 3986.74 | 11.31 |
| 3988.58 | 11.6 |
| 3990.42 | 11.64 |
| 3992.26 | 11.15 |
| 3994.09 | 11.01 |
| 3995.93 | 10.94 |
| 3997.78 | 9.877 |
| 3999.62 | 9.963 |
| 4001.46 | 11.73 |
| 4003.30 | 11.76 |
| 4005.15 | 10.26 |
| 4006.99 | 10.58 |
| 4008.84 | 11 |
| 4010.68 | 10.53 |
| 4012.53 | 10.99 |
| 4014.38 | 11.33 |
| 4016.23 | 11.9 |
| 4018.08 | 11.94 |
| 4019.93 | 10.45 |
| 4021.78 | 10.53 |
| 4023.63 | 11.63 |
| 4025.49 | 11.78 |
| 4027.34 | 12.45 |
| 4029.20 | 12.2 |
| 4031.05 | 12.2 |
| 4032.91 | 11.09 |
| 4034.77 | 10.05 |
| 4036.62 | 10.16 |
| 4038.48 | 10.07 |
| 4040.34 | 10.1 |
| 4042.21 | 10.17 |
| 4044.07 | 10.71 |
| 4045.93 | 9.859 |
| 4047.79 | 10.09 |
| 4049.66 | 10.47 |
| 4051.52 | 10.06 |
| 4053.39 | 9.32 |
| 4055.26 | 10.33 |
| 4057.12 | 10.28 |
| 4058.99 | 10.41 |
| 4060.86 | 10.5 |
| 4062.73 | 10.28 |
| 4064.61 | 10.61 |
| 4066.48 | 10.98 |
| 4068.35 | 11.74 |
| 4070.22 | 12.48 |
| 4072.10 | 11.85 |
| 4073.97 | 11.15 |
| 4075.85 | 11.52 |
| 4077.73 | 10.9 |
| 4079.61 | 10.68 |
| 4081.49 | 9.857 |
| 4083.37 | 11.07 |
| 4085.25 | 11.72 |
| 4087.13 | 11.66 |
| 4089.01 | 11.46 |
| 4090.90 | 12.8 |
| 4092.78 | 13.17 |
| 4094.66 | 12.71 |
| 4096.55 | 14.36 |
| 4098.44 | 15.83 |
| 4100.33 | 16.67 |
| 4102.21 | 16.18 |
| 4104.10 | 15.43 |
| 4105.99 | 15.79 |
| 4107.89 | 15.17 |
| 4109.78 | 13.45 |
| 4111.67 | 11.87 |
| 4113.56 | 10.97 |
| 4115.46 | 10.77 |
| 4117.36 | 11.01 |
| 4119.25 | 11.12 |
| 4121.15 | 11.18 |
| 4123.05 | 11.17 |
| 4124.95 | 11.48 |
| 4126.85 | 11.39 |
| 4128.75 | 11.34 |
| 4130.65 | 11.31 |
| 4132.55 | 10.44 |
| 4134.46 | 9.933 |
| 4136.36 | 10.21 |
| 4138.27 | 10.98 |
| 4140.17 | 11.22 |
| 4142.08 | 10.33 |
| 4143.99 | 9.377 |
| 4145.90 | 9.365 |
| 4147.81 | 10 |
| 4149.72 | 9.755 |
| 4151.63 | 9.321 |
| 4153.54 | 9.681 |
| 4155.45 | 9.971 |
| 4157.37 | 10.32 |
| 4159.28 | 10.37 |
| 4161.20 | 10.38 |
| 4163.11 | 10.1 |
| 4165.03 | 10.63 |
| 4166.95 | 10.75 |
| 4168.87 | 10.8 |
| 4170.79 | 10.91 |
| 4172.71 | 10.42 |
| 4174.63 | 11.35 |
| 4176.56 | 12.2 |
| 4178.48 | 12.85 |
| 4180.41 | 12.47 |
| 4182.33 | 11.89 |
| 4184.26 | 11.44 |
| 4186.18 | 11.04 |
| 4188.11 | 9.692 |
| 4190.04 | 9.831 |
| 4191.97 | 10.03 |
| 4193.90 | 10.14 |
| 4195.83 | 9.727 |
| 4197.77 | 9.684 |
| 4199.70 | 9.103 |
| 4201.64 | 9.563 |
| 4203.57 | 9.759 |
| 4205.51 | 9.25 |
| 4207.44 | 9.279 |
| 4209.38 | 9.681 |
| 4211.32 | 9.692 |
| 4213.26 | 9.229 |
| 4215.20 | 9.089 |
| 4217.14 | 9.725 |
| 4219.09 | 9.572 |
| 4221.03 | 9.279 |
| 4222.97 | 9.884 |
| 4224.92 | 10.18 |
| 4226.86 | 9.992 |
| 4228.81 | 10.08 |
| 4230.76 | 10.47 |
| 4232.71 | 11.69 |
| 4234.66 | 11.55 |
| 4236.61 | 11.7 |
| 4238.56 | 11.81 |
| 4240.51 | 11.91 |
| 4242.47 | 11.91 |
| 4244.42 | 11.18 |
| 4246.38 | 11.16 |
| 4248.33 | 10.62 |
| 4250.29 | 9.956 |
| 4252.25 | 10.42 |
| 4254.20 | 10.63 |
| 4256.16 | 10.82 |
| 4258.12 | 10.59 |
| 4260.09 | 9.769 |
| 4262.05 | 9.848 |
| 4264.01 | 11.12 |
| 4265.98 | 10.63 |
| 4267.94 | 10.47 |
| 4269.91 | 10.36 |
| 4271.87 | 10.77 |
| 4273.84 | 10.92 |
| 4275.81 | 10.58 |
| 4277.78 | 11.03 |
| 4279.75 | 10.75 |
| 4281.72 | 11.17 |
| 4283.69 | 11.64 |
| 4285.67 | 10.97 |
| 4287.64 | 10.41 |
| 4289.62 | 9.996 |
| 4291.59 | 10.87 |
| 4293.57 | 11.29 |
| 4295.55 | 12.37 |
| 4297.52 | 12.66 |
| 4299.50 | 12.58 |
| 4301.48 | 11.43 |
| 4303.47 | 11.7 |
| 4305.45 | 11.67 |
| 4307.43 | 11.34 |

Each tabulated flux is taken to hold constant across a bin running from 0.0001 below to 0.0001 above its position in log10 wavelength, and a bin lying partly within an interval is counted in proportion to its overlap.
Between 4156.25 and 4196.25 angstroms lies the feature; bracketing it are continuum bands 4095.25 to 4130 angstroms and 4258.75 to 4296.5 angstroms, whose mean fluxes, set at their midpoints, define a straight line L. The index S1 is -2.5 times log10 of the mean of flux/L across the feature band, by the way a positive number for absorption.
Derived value 0.13 mag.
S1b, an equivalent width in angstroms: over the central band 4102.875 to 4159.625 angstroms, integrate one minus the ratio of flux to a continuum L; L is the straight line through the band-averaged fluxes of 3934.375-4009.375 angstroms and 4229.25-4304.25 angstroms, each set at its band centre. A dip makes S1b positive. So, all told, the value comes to 1.1 angstroms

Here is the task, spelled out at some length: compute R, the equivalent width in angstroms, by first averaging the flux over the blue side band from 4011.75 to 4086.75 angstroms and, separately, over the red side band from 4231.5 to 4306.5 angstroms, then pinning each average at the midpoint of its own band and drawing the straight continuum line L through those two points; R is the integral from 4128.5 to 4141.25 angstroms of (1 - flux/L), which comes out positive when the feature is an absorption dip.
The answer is 0.3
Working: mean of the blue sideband 10.9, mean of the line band 10.7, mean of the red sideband 11.1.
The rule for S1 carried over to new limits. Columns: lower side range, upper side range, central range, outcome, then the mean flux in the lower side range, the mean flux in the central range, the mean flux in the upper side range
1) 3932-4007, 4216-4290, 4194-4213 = 0.14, 11.8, 9.54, 10.7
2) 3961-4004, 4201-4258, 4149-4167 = 0.08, 12.3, 10.1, 10.4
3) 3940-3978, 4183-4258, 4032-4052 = 0.15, 12.4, 10.3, 10.3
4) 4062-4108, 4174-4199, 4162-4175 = 0.05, 12.6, 10.7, 10.9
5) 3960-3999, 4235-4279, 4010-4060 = 0.13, 12.4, 10.8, 10.8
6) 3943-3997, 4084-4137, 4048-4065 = 0.21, 12.1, 10.2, 12.5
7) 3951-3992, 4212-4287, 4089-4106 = -0.24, 12.5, 14.5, 10.6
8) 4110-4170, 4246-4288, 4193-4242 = 0.06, 10.6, 10.1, 10.7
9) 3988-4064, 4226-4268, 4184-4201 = 0.09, 10.8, 10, 10.8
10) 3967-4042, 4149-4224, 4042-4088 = 0.04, 11.6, 10.8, 10.2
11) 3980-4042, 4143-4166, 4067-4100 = -0.16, 11.1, 12.1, 9.94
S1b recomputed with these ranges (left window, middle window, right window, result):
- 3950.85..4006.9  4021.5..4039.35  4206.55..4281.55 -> 0.7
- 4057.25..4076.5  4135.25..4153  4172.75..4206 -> 1.2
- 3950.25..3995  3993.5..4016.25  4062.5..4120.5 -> 2.8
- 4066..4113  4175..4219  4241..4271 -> 4.6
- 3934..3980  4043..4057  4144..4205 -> 1.7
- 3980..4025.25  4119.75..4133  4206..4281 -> -0.5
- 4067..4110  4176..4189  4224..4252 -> 0.1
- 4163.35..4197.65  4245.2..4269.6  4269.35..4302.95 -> 1.3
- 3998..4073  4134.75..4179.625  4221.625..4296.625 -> 1.4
